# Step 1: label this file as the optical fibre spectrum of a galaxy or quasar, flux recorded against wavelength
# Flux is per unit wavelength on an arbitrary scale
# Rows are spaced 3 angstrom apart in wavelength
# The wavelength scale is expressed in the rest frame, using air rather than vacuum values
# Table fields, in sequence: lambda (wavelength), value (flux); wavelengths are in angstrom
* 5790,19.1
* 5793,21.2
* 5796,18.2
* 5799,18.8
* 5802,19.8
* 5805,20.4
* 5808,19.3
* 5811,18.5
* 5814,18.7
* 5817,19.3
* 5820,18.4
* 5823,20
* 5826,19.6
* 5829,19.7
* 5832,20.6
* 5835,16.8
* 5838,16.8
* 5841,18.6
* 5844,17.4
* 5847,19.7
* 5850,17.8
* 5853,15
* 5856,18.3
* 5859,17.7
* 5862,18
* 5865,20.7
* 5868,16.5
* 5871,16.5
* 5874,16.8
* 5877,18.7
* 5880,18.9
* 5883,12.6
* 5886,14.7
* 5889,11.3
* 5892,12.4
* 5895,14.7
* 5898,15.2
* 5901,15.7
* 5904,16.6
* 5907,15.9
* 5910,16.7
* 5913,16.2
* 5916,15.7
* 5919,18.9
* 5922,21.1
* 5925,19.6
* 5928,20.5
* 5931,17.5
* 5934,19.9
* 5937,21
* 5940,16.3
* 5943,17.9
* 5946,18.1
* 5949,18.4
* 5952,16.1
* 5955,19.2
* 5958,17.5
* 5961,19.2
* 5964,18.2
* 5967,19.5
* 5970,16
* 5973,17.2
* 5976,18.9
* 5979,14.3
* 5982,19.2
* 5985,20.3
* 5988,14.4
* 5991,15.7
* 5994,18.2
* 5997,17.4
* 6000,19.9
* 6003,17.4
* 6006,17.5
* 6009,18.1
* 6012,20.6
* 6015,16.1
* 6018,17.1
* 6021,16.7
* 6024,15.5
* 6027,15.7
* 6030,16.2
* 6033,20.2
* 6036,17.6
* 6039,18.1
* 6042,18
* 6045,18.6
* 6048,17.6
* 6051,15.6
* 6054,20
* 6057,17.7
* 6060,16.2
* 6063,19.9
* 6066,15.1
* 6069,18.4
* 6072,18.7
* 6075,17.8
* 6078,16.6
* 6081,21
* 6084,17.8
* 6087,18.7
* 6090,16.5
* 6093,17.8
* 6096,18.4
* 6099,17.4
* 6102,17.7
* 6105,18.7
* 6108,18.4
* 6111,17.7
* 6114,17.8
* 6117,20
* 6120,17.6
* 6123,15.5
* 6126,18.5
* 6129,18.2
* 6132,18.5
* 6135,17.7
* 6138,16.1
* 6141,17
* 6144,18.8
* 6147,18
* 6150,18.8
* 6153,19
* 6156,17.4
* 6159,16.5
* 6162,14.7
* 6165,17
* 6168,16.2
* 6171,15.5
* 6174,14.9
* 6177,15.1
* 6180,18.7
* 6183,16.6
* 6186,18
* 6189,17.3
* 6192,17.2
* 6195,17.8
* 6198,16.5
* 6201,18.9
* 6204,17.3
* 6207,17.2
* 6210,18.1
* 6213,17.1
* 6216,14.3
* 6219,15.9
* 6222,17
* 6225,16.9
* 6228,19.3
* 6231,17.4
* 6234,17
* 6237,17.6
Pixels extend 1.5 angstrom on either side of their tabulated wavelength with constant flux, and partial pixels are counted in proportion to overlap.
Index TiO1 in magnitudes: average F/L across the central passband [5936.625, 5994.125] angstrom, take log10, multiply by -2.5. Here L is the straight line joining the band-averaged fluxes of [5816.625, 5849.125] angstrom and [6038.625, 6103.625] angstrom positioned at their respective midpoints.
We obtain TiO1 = 0.03 mag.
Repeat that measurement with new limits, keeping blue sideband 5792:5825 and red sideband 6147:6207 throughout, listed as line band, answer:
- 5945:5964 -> 0.019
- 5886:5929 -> 0.145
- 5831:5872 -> 0.069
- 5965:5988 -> 0.035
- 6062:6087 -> -0.029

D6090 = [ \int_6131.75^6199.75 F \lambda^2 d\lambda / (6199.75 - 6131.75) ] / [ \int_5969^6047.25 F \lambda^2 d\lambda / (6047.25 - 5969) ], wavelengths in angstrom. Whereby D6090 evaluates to 1.03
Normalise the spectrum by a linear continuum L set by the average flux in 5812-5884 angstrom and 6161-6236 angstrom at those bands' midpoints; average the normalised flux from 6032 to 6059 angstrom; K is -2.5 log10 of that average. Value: -0.04 mag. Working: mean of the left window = 18.1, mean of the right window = 16.9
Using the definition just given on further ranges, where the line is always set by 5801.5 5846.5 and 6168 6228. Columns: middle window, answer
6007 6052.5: 0.02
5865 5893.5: 0.19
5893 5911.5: 0.18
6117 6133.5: -0.04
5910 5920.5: 0.09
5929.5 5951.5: 0.00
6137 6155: -0.05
